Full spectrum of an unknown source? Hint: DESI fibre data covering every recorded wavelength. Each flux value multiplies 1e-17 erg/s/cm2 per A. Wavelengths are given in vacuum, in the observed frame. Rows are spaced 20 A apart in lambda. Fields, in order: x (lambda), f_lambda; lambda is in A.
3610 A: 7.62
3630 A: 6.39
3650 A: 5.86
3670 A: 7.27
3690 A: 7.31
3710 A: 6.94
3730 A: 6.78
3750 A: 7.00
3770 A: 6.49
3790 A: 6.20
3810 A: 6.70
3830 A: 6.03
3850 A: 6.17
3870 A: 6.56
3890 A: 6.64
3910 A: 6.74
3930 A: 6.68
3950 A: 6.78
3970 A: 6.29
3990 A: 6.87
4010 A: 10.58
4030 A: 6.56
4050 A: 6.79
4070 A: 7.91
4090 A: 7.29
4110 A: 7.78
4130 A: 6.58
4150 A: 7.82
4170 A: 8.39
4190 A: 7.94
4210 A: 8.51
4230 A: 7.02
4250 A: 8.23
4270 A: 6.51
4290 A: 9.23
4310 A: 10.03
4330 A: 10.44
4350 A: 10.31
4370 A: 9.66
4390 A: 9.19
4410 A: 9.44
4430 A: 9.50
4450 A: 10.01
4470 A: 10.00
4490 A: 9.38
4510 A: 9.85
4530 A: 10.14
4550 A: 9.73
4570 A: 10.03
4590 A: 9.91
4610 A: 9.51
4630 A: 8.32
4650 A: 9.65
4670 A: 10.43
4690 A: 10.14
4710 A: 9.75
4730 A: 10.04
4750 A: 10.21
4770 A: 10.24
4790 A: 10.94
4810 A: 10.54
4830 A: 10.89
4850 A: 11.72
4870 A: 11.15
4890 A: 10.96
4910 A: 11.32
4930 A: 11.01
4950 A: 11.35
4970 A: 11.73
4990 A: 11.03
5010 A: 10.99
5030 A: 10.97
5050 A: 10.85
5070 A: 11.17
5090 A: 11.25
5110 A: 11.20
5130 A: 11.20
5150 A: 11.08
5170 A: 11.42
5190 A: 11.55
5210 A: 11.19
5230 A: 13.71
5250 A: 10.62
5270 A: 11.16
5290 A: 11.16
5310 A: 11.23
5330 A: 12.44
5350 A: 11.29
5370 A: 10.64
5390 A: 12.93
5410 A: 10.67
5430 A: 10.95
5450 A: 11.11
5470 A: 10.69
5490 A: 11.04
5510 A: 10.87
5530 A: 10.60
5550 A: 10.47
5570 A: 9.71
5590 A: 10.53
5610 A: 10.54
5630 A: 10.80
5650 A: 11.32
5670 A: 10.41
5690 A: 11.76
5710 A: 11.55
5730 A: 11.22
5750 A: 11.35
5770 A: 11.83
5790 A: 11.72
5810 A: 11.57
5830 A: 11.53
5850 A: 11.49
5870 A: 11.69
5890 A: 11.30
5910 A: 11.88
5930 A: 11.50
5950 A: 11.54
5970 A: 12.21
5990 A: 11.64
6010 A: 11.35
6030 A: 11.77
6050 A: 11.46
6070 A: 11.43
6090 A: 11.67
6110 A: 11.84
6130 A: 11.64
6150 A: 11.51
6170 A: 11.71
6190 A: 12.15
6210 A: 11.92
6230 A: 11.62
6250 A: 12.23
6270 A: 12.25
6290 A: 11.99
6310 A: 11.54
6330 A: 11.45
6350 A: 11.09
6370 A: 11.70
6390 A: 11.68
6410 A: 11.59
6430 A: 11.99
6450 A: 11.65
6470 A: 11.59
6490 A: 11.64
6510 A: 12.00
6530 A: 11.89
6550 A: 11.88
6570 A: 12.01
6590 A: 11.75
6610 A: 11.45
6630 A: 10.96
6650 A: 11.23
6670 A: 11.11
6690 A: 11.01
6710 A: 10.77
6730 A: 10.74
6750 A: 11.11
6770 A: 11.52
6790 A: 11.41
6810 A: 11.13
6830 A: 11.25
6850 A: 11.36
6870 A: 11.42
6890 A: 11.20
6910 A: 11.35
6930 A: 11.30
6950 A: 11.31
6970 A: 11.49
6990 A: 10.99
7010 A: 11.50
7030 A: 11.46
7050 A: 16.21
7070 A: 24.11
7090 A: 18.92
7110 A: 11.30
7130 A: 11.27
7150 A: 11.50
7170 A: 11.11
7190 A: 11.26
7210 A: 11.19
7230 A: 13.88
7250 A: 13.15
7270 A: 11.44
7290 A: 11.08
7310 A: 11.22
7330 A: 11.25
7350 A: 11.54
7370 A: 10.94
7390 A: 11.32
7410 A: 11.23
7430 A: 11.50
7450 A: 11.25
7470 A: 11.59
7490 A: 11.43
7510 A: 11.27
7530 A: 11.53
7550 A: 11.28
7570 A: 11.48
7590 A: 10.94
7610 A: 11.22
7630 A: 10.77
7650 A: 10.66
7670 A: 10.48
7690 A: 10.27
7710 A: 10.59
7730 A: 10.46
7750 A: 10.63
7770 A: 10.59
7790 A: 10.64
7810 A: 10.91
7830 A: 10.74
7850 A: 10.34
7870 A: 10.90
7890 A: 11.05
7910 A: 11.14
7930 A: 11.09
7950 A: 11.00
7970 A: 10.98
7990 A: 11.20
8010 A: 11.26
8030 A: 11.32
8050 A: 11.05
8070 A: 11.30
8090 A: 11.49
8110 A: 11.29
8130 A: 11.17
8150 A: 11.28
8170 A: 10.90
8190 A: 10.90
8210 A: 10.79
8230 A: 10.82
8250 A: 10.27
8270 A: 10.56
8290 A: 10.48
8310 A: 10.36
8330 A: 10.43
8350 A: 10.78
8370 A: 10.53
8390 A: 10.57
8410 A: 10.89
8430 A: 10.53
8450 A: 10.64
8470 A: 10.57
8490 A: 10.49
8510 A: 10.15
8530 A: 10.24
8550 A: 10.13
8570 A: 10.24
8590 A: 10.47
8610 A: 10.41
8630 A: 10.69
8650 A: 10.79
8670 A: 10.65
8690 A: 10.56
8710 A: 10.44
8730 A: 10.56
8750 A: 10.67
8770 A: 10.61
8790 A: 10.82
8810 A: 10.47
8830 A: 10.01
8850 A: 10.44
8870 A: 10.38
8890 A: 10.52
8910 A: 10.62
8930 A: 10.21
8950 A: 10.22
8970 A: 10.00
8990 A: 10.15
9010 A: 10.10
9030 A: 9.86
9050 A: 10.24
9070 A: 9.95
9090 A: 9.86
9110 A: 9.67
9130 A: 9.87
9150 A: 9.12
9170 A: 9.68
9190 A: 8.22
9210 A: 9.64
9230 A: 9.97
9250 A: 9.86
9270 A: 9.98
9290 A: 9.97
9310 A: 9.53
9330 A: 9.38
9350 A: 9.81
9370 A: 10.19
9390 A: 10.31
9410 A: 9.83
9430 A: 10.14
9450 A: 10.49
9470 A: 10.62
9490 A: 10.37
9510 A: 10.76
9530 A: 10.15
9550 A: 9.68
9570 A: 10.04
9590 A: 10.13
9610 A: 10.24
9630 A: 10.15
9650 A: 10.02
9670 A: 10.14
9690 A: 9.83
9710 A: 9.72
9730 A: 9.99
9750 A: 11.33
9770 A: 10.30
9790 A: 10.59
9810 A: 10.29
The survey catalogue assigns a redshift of 0.076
